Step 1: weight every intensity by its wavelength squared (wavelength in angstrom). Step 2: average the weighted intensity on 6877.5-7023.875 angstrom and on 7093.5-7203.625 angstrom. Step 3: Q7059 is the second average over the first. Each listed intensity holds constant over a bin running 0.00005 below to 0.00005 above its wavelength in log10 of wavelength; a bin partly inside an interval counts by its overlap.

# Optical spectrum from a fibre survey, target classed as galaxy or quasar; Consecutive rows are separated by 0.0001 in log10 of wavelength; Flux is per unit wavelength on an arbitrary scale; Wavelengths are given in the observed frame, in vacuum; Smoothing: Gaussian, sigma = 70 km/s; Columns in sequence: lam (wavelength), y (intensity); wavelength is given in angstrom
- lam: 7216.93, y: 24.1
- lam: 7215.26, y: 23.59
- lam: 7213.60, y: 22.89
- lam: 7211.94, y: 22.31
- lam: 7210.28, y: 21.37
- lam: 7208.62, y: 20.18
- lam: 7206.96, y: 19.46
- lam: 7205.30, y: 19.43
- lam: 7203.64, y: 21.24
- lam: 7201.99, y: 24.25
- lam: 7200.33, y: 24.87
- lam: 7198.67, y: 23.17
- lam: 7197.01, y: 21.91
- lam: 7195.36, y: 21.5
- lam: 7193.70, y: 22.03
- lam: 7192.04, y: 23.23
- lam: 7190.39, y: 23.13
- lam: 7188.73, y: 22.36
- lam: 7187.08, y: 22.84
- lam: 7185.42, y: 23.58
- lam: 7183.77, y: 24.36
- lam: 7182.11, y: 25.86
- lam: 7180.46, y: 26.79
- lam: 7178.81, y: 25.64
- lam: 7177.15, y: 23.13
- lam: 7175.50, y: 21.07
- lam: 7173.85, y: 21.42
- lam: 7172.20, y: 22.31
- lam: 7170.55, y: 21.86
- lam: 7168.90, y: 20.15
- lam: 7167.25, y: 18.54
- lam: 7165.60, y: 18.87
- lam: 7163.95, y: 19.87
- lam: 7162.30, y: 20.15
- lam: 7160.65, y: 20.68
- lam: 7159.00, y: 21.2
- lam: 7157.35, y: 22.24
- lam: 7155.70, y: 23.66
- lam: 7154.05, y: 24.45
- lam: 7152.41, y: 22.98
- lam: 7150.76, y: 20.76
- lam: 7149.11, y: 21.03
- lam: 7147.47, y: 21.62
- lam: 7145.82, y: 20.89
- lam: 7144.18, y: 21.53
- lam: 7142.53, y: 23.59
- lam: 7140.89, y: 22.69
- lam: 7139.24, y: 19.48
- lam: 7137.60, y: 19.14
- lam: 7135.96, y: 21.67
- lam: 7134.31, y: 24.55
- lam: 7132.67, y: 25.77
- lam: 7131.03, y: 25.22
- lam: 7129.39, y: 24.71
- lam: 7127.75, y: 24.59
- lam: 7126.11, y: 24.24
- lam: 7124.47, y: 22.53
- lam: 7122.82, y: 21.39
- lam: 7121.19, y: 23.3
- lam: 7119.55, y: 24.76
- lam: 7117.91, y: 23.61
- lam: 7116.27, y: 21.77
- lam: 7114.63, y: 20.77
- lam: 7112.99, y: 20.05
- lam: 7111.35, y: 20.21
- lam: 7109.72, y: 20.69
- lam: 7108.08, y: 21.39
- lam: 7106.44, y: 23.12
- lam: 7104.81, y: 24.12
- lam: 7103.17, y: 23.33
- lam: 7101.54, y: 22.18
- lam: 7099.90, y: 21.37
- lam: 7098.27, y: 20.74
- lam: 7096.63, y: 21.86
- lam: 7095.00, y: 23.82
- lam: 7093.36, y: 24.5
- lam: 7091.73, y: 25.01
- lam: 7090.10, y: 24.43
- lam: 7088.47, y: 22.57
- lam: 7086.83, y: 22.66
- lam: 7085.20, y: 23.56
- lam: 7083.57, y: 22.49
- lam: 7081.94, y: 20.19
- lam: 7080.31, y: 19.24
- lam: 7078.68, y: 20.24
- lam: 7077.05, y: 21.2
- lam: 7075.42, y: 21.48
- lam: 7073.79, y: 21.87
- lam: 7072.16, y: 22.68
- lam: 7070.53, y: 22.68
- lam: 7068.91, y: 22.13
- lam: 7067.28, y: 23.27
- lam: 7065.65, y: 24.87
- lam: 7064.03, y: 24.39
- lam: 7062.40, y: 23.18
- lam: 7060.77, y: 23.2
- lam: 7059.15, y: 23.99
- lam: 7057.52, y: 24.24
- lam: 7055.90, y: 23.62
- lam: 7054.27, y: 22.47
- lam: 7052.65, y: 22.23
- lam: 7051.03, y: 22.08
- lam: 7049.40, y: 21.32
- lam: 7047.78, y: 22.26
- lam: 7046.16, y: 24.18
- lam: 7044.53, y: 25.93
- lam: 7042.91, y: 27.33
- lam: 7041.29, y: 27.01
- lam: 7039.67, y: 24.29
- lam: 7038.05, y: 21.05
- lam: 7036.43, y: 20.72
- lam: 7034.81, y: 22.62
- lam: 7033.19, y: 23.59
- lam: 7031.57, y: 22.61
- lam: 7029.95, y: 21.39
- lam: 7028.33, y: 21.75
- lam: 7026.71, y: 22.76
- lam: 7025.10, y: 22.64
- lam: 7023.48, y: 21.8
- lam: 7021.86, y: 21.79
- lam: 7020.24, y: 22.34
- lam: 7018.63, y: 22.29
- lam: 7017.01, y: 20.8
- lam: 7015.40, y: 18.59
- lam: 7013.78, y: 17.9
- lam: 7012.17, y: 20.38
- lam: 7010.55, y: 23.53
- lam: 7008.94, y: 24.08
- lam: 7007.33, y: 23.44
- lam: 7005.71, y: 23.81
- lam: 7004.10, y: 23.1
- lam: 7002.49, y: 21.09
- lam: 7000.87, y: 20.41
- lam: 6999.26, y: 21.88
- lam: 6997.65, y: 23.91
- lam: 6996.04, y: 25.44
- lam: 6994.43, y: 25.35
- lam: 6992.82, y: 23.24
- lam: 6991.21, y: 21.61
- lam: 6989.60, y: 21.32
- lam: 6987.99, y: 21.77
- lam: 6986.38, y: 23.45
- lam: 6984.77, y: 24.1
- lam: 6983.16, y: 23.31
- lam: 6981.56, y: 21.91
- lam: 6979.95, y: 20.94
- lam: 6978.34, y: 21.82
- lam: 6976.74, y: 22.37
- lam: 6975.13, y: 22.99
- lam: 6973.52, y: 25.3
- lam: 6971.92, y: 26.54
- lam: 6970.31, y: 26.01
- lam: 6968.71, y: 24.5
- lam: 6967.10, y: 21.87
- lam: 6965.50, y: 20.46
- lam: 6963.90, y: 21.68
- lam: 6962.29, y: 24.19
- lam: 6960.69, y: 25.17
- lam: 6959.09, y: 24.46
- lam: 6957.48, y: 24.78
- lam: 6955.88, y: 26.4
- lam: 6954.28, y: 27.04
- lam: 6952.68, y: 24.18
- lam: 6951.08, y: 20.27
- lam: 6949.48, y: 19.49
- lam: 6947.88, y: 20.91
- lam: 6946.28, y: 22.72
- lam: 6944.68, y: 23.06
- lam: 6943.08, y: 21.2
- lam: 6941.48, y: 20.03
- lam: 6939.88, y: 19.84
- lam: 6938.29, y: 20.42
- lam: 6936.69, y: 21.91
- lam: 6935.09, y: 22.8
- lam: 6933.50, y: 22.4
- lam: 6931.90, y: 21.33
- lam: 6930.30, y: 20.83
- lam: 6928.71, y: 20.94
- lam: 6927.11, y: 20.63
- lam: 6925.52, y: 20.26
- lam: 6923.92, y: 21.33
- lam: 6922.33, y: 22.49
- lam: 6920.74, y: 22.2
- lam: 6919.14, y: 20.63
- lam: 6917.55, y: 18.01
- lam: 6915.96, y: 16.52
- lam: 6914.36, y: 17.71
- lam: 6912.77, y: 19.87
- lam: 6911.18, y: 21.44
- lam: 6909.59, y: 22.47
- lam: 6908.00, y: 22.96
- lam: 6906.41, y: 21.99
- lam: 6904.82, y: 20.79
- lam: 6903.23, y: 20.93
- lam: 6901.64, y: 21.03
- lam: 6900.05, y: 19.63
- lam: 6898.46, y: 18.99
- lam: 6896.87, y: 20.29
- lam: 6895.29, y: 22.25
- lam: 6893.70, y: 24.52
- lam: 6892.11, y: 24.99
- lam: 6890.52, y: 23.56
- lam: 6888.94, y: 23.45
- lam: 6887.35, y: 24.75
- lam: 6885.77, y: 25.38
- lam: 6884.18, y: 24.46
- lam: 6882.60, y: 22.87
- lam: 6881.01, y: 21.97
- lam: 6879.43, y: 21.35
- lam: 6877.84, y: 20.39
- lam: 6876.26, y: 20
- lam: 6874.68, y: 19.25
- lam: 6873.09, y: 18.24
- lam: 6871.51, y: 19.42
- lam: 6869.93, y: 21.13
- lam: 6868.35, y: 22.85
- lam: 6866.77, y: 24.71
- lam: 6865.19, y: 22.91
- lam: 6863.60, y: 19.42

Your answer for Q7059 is 1.07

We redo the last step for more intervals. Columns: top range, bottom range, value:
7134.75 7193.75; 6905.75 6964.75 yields 1.08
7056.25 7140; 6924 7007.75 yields 1.04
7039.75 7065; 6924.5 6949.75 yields 1.16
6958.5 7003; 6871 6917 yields 1.11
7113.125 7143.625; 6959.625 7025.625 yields 1.05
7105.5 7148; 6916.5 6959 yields 1.09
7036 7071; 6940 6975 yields 1.04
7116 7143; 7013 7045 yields 1.06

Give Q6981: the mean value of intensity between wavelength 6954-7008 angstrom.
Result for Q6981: 23.4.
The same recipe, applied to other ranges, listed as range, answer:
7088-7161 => 22.5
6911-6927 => 20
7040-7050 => 24.7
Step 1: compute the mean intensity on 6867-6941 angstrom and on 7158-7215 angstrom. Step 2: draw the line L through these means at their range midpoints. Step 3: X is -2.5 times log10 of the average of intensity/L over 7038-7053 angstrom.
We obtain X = -0.11 mag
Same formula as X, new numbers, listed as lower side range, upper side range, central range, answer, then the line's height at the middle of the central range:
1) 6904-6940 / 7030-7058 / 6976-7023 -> 0.01 mag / 22.4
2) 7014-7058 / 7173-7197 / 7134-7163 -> 0.07 mag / 23.1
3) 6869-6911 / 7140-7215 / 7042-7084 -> -0.04 mag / 22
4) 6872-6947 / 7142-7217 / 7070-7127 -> -0.02 mag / 21.9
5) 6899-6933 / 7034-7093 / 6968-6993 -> -0.07 mag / 21.7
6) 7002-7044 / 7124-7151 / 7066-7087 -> 0.03 mag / 22.5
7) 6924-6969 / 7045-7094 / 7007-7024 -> 0.05 mag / 22.5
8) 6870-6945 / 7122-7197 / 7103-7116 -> 0.03 mag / 22.2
